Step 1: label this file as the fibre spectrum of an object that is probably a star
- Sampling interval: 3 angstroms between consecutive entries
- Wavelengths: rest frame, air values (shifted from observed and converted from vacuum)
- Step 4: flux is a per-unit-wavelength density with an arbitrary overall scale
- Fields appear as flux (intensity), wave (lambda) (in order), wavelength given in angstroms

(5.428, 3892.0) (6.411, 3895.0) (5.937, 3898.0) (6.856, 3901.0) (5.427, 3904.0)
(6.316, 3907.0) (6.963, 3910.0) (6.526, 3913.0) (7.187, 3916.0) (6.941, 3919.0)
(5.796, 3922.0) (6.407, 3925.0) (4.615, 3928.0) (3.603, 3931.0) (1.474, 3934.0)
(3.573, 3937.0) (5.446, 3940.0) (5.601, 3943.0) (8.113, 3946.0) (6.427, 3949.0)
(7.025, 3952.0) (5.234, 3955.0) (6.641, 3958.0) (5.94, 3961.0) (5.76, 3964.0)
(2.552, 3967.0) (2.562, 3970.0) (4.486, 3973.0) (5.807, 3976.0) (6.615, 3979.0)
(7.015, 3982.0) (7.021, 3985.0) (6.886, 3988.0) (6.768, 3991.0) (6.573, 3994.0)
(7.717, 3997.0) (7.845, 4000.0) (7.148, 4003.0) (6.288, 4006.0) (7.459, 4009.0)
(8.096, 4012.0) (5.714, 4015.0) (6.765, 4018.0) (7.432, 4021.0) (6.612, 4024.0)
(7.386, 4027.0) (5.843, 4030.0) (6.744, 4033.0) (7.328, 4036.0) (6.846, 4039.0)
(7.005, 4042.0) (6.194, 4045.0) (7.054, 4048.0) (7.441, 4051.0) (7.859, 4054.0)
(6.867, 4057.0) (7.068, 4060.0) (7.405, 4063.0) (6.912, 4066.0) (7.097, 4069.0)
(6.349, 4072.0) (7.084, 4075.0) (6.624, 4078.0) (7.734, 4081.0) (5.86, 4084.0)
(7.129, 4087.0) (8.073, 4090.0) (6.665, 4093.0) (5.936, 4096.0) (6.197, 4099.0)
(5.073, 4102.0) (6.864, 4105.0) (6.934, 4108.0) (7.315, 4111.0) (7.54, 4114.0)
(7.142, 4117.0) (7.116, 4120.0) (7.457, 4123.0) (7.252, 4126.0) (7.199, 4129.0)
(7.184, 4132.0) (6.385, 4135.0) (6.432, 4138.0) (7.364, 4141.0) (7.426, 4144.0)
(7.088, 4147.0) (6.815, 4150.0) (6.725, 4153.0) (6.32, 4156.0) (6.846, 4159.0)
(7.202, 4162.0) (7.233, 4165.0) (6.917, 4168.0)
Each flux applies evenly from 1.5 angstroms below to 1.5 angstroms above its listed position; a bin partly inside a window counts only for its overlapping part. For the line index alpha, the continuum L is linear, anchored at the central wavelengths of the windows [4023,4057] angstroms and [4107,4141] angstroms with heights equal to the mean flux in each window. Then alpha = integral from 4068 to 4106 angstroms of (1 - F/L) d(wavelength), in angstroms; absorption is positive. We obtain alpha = 2.00 angstroms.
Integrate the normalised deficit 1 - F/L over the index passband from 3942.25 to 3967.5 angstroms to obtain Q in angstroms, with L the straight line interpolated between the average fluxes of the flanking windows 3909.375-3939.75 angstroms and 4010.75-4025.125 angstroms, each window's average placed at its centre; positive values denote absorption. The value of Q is -1.2 angstroms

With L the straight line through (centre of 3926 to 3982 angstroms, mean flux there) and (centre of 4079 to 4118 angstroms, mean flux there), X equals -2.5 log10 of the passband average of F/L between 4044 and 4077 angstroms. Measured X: -0.11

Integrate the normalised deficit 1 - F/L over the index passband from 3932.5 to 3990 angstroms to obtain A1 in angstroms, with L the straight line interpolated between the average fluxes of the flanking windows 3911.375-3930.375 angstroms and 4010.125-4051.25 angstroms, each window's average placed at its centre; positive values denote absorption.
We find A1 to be 8.2 angstroms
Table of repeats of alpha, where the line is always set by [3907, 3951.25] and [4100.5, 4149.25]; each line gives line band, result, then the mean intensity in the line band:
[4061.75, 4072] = -0.7 angstroms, 7.02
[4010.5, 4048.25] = -3.0 angstroms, 6.84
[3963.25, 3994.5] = 2.1 angstroms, 5.61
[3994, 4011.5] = -3.2 angstroms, 7.28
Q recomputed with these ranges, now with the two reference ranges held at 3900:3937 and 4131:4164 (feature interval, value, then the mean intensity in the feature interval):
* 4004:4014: -1.8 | 7.2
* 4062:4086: -1.5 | 6.88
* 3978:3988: -1.6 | 6.9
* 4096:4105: 1.0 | 5.89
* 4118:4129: -0.8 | 7.26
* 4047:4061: -2.0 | 7.27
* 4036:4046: -0.8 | 6.8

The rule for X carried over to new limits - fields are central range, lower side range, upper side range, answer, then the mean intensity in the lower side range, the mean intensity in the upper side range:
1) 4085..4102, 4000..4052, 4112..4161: 0.058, 6.93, 7.02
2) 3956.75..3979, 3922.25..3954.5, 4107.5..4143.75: 0.129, 5.25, 7.13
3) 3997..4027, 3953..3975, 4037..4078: -0.195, 4.82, 7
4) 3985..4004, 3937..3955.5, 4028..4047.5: -0.113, 6.14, 6.7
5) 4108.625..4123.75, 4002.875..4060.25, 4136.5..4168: -0.052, 6.95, 6.94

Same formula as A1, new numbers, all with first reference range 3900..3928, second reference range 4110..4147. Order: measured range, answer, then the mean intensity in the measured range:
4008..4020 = -0.5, 7.01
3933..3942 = 3.8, 3.73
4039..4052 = -0.1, 6.89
